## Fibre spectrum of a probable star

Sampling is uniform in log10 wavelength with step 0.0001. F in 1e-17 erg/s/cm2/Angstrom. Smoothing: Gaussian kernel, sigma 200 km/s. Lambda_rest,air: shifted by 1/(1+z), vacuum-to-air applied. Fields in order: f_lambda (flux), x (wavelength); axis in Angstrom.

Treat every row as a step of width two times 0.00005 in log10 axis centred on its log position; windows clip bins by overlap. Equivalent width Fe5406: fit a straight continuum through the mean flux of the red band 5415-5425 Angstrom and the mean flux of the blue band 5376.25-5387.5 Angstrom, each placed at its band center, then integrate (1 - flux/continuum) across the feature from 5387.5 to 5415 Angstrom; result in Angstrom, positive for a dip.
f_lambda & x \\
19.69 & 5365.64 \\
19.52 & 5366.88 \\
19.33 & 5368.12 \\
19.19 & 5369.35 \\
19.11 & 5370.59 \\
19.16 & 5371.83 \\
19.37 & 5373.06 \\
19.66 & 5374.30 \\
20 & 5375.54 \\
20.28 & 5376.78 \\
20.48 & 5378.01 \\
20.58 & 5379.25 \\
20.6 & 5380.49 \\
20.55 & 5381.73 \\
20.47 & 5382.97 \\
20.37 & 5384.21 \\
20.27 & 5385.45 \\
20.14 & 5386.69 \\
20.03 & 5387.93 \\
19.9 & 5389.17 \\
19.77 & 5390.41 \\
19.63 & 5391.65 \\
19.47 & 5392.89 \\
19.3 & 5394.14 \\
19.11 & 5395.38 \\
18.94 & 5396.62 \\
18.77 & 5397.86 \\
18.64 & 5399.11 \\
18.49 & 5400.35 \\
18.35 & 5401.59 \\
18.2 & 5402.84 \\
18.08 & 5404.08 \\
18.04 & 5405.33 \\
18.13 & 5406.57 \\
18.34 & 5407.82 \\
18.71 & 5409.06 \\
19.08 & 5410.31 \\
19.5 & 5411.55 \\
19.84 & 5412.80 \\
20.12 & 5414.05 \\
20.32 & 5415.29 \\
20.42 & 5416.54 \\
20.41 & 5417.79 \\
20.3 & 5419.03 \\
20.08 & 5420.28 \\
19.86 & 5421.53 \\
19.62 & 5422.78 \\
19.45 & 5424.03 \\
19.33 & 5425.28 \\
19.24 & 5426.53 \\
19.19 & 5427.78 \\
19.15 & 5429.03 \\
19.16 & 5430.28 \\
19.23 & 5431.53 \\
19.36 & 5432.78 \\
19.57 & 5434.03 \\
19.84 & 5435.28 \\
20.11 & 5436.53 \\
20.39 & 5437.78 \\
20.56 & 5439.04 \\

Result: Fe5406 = 1.6 Angstrom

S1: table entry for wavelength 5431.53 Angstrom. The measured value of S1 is 19.23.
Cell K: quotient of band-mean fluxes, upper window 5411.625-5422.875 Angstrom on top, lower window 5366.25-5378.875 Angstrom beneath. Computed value 1.0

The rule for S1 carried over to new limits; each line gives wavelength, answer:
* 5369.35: 19.19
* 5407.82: 18.34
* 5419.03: 20.3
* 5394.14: 19.3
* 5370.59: 19.11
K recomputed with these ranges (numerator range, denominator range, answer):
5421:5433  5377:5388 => 0.95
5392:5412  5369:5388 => 0.93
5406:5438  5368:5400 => 0.99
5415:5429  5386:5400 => 1.02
